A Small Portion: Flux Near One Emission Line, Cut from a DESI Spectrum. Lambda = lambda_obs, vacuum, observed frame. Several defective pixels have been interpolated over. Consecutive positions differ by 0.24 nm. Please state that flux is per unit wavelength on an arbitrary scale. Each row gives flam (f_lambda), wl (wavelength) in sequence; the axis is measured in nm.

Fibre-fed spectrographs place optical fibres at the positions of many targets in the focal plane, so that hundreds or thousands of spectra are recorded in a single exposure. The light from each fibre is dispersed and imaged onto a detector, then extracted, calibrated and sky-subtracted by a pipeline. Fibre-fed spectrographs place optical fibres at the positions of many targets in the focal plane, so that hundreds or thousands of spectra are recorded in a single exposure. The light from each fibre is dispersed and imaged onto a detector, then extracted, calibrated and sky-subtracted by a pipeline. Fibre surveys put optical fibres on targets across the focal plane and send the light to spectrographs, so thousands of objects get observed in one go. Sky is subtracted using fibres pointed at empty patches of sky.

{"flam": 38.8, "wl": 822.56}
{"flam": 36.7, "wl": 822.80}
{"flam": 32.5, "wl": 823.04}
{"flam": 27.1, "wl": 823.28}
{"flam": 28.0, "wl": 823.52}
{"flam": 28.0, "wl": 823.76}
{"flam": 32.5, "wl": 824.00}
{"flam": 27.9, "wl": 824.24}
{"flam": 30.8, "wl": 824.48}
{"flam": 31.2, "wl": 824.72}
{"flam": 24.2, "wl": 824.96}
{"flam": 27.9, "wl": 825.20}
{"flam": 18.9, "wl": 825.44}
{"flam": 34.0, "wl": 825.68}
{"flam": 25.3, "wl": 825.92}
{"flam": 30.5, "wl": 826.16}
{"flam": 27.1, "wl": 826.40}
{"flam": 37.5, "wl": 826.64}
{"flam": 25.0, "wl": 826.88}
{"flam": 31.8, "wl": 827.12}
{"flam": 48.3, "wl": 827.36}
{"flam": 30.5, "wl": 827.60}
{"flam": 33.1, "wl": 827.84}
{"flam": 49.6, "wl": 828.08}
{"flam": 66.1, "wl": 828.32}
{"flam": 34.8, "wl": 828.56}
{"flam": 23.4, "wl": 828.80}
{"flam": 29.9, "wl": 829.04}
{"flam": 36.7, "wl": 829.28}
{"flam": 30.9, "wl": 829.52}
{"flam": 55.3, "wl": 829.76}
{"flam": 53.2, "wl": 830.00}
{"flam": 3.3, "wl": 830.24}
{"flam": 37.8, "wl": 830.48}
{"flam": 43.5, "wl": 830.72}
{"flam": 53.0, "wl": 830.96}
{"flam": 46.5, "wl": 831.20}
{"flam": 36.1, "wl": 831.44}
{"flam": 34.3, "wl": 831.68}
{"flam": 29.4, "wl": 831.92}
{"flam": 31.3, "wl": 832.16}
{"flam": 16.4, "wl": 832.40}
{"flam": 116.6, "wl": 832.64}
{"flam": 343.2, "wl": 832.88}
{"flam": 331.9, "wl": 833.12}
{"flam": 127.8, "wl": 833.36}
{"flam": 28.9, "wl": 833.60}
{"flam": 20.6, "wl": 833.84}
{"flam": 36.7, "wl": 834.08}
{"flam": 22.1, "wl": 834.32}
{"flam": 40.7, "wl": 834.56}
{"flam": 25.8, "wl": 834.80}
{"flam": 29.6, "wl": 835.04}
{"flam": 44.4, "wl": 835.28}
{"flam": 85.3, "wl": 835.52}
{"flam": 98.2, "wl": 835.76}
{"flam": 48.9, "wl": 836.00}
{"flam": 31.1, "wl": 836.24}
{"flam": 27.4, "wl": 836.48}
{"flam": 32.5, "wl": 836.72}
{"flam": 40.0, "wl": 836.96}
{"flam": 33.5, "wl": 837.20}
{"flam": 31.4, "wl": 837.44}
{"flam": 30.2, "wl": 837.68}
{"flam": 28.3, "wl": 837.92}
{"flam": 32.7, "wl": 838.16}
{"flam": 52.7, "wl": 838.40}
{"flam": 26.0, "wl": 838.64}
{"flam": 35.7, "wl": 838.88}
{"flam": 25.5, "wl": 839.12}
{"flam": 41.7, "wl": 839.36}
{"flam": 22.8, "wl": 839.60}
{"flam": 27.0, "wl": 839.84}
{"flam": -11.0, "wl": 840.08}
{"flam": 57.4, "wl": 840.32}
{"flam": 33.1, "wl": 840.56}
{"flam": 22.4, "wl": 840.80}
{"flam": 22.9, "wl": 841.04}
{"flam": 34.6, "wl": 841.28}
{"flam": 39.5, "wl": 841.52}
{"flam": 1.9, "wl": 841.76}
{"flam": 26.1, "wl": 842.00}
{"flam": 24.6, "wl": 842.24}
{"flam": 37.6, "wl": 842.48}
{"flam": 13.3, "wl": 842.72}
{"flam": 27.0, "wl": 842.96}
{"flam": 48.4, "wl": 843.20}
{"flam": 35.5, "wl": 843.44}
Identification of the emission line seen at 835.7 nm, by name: [N II]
